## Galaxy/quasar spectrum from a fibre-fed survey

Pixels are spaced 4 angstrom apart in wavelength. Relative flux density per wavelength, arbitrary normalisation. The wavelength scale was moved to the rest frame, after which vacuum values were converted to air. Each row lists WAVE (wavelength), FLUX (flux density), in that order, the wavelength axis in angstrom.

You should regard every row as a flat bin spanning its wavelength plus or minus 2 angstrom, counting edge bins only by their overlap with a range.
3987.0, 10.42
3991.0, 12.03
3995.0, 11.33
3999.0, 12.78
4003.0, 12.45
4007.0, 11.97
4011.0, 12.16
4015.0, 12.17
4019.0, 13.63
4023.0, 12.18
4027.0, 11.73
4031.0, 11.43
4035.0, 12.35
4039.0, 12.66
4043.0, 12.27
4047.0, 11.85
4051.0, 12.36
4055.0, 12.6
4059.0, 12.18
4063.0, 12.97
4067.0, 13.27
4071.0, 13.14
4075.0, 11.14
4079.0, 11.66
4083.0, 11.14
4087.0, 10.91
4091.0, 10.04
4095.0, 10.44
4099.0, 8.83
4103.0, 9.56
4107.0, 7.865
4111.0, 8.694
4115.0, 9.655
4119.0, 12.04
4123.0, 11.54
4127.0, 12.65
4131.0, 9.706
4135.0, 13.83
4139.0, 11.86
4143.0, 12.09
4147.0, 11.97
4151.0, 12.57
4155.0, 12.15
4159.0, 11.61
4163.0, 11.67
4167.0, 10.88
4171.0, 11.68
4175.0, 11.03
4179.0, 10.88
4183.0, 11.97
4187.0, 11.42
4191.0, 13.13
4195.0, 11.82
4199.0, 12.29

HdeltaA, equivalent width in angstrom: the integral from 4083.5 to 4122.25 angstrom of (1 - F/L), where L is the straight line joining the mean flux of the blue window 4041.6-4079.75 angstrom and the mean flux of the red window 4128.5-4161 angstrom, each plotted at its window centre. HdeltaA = 7.3 angstrom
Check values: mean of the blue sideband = 12.4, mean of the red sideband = 12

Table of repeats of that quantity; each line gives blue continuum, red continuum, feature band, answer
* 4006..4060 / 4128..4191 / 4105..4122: 3.21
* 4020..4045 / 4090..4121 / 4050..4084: -4.15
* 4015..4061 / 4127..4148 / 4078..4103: 3.58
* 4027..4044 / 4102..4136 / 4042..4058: -0.57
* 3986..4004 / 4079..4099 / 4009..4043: -2.59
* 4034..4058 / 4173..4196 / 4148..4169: 0.07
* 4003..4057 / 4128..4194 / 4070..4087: 0.71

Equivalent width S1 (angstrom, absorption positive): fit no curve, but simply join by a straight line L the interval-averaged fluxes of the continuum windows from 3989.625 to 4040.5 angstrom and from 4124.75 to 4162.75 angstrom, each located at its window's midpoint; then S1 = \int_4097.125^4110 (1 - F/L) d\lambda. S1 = 3.6 angstrom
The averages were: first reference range 12.2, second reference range 12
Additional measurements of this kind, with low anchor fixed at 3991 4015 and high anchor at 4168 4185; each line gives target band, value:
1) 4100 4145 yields 3.0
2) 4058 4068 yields -0.8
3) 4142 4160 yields -1.0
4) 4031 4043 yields -0.3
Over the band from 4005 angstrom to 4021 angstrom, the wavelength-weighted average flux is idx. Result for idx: 12.5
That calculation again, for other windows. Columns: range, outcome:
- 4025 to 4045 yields 12.1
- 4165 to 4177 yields 11.2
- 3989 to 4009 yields 12.1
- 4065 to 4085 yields 12.1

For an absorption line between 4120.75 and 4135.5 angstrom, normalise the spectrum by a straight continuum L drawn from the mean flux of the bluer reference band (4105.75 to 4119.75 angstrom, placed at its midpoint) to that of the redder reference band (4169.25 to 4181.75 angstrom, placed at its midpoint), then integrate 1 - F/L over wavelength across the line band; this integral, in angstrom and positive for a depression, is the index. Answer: -2.8 angstrom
